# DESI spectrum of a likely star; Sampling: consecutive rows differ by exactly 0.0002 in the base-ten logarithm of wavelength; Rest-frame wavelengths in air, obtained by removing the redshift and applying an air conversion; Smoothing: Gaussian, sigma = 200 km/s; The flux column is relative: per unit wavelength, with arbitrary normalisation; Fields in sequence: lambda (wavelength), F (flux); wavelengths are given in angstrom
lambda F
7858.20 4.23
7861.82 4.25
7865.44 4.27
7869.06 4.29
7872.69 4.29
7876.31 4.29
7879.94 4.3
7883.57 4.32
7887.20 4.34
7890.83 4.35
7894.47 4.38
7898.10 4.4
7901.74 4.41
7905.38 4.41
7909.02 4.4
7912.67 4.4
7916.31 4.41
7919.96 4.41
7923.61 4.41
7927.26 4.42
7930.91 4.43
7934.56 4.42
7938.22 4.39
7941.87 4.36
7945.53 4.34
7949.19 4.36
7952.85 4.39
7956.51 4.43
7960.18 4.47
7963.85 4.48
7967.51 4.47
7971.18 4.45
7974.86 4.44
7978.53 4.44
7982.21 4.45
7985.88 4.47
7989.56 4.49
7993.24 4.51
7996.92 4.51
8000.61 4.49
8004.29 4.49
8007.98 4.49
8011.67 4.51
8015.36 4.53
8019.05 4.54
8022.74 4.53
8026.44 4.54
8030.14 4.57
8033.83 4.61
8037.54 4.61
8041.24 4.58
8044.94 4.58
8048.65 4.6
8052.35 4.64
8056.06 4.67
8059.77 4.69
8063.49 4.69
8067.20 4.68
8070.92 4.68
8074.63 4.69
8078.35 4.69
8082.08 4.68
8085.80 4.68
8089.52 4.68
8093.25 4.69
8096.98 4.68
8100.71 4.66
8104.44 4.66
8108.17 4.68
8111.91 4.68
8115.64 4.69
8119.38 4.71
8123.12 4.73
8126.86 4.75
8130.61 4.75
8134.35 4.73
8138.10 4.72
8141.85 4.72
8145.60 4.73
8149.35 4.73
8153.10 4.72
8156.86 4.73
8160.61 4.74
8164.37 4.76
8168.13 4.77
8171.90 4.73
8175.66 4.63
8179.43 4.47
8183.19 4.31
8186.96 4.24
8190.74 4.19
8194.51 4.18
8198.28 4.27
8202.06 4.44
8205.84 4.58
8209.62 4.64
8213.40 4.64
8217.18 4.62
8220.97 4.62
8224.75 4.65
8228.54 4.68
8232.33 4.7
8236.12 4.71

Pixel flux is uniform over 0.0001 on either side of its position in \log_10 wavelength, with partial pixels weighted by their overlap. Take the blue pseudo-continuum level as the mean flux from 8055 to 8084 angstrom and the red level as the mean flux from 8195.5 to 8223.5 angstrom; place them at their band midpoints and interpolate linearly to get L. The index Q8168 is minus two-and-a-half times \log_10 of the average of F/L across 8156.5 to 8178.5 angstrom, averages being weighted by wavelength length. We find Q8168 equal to -0.032 mag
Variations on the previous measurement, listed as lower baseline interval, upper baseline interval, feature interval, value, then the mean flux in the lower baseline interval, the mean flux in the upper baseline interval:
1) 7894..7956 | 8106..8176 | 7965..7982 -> 0.00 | 4.4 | 4.72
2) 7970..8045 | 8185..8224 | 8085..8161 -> -0.05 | 4.51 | 4.45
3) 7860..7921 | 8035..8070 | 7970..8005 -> 0.01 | 4.35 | 4.64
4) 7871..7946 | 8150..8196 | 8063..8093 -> -0.05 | 4.38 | 4.55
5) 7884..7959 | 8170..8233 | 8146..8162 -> -0.06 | 4.39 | 4.5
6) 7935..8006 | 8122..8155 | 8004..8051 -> 0.00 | 4.44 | 4.73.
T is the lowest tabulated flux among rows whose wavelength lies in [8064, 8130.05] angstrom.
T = 4.66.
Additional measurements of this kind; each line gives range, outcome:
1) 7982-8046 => 4.45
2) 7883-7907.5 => 4.32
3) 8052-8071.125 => 4.64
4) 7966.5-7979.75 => 4.44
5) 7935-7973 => 4.34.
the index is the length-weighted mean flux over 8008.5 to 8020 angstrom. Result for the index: 4.52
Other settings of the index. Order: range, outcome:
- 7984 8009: 4.49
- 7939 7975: 4.42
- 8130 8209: 4.58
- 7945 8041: 4.49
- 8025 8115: 4.65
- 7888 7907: 4.39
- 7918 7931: 4.41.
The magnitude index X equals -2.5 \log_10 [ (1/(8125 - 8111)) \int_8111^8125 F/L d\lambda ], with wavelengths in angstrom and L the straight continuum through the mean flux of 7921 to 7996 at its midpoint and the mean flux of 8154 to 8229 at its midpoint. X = -0.05 mag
